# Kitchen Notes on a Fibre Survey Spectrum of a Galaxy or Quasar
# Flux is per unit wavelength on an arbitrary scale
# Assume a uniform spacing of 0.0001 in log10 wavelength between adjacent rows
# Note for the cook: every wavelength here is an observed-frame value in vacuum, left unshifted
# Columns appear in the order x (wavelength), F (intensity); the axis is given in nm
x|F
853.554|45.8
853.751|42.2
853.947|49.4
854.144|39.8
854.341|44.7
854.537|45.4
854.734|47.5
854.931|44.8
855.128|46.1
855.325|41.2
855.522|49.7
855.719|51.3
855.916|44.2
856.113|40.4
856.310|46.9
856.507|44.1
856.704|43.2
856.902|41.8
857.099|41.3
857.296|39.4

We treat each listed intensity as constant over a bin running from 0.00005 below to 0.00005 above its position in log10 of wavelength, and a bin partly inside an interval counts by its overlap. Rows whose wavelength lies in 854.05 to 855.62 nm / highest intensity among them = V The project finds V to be 49.7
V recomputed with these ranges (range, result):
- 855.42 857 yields 51.3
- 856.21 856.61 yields 46.9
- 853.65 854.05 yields 49.4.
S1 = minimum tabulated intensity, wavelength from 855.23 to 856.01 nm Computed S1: 41.2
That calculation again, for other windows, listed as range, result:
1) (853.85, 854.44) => 39.8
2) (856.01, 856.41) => 40.4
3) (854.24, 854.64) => 44.7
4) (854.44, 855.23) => 44.8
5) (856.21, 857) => 41.8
